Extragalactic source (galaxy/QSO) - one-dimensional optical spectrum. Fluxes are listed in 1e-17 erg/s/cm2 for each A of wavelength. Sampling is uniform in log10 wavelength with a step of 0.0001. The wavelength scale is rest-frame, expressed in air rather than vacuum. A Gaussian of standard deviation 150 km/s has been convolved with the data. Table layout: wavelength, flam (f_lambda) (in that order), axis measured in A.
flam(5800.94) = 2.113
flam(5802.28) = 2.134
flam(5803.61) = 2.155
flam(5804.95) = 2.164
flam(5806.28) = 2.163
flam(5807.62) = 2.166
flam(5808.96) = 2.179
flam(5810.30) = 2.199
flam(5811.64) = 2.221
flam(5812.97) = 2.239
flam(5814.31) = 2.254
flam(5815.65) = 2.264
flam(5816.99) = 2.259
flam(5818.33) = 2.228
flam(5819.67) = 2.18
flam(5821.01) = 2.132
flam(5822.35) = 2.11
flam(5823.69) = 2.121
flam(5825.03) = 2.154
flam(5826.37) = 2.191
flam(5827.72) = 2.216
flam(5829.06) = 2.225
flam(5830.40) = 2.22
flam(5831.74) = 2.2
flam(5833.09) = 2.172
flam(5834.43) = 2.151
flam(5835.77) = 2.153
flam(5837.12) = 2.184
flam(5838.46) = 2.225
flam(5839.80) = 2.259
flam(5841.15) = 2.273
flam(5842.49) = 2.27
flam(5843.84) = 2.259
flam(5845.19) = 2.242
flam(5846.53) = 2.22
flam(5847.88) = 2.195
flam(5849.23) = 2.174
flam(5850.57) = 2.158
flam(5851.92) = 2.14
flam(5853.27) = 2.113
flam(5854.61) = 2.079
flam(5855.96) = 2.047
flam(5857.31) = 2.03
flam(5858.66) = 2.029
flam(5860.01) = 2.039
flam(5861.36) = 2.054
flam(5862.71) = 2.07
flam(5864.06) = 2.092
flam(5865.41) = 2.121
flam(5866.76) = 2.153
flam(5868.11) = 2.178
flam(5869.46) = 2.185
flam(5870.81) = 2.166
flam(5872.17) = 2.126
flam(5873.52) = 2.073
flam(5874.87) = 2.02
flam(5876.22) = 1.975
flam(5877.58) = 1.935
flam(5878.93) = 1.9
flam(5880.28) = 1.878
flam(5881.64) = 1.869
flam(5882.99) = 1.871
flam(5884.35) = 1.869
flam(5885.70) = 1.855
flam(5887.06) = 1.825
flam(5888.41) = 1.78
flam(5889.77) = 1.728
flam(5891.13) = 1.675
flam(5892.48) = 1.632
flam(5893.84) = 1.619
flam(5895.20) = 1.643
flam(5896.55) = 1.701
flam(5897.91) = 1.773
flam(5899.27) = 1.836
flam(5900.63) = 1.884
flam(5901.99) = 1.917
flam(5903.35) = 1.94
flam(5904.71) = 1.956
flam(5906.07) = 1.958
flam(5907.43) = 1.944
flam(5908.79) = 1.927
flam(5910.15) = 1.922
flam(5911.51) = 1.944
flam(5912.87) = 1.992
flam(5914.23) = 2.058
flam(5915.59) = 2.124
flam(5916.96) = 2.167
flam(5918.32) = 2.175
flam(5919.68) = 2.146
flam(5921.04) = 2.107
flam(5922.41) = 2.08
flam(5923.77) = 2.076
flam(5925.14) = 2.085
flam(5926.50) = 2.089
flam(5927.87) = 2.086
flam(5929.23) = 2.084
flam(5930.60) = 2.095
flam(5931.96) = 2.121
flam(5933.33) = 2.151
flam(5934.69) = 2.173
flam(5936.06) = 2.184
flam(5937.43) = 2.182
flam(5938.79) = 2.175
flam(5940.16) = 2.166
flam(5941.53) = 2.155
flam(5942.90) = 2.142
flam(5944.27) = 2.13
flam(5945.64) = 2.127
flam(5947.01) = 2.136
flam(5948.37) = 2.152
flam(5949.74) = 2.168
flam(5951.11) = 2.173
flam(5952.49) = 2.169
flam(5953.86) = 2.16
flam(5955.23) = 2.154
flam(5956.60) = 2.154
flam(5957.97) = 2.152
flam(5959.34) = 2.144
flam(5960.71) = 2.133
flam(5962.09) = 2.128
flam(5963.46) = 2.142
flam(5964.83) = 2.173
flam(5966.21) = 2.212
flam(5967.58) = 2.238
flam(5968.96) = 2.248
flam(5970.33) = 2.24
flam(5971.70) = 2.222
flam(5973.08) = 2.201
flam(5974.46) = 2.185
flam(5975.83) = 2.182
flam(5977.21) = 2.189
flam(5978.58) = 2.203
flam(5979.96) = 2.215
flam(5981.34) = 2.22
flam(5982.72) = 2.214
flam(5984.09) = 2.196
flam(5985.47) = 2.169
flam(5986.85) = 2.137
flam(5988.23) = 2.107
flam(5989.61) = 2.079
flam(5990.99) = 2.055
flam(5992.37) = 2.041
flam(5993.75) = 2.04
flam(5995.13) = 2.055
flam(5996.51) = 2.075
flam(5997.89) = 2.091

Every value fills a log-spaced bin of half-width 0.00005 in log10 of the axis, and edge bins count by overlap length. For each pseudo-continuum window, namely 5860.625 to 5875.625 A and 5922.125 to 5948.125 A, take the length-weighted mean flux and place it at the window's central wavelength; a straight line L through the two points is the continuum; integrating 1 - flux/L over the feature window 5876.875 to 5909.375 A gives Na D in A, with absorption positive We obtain 4.4 A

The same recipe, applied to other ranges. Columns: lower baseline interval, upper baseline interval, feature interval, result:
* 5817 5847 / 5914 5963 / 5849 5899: 5.0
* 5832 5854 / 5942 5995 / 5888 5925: 4.4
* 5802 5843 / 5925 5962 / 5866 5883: 1.1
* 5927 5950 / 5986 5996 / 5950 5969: -0.5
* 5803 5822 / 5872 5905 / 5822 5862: -2.0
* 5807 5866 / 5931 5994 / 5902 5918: 1.3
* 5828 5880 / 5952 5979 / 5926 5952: 0.3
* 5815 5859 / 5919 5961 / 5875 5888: 1.6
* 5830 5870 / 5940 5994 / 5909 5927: 0.7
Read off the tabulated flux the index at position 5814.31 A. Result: 2.254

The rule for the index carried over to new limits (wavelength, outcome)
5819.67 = 2.18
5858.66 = 2.029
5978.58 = 2.203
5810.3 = 2.199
